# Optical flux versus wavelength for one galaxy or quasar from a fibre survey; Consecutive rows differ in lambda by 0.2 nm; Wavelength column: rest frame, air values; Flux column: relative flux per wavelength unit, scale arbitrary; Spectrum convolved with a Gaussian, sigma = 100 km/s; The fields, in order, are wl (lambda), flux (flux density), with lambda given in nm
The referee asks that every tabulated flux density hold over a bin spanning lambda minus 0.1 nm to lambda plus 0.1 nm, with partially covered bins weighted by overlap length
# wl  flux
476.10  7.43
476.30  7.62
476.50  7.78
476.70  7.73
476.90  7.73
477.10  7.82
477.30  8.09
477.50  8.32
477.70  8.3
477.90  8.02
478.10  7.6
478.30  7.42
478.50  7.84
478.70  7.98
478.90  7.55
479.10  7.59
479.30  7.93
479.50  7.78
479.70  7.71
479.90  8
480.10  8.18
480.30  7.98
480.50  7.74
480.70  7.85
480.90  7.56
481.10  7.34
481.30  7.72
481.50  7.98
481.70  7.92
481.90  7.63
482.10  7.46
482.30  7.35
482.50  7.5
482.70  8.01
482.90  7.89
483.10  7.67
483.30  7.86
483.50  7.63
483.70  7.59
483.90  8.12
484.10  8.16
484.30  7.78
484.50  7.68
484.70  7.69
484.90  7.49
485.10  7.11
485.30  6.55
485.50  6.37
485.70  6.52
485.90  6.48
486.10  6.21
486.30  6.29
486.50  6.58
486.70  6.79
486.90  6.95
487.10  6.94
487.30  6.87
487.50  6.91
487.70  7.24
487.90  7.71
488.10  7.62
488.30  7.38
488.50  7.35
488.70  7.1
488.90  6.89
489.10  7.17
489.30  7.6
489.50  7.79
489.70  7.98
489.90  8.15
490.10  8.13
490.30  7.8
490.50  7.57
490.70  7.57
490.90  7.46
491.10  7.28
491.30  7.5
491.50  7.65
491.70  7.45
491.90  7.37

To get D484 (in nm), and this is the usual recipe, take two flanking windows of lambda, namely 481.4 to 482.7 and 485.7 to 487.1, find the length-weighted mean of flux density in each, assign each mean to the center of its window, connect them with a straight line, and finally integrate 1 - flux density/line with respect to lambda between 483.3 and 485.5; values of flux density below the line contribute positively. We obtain -0.141 nm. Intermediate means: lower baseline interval 7.67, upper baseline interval 6.58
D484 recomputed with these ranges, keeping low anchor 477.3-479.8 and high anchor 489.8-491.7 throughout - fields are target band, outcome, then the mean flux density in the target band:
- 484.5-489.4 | 0.45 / 7.01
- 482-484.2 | 0.01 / 7.75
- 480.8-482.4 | 0.04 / 7.62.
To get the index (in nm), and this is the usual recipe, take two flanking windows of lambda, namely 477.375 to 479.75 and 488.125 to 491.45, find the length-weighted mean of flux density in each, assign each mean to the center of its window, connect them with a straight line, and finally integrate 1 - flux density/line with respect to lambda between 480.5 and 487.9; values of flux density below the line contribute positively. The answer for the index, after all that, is 0.35 nm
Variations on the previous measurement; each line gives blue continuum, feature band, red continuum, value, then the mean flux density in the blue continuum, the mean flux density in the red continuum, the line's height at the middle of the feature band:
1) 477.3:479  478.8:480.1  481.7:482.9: 0.00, 7.89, 7.64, 7.81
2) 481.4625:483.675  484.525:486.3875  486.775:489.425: 0.17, 7.71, 7.21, 7.45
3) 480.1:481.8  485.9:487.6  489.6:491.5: 0.23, 7.79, 7.71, 7.74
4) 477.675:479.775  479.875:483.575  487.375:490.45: -0.02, 7.78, 7.52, 7.7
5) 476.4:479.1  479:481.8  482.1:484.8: 0.00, 7.85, 7.75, 7.8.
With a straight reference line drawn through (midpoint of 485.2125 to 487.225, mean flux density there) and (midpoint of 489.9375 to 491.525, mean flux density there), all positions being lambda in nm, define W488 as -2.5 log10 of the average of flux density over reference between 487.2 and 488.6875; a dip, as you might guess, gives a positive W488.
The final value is -0.05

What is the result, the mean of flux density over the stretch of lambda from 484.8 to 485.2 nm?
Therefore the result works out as 7.3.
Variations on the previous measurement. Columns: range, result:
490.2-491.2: 7.54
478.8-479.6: 7.71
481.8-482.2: 7.54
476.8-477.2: 7.77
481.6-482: 7.78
